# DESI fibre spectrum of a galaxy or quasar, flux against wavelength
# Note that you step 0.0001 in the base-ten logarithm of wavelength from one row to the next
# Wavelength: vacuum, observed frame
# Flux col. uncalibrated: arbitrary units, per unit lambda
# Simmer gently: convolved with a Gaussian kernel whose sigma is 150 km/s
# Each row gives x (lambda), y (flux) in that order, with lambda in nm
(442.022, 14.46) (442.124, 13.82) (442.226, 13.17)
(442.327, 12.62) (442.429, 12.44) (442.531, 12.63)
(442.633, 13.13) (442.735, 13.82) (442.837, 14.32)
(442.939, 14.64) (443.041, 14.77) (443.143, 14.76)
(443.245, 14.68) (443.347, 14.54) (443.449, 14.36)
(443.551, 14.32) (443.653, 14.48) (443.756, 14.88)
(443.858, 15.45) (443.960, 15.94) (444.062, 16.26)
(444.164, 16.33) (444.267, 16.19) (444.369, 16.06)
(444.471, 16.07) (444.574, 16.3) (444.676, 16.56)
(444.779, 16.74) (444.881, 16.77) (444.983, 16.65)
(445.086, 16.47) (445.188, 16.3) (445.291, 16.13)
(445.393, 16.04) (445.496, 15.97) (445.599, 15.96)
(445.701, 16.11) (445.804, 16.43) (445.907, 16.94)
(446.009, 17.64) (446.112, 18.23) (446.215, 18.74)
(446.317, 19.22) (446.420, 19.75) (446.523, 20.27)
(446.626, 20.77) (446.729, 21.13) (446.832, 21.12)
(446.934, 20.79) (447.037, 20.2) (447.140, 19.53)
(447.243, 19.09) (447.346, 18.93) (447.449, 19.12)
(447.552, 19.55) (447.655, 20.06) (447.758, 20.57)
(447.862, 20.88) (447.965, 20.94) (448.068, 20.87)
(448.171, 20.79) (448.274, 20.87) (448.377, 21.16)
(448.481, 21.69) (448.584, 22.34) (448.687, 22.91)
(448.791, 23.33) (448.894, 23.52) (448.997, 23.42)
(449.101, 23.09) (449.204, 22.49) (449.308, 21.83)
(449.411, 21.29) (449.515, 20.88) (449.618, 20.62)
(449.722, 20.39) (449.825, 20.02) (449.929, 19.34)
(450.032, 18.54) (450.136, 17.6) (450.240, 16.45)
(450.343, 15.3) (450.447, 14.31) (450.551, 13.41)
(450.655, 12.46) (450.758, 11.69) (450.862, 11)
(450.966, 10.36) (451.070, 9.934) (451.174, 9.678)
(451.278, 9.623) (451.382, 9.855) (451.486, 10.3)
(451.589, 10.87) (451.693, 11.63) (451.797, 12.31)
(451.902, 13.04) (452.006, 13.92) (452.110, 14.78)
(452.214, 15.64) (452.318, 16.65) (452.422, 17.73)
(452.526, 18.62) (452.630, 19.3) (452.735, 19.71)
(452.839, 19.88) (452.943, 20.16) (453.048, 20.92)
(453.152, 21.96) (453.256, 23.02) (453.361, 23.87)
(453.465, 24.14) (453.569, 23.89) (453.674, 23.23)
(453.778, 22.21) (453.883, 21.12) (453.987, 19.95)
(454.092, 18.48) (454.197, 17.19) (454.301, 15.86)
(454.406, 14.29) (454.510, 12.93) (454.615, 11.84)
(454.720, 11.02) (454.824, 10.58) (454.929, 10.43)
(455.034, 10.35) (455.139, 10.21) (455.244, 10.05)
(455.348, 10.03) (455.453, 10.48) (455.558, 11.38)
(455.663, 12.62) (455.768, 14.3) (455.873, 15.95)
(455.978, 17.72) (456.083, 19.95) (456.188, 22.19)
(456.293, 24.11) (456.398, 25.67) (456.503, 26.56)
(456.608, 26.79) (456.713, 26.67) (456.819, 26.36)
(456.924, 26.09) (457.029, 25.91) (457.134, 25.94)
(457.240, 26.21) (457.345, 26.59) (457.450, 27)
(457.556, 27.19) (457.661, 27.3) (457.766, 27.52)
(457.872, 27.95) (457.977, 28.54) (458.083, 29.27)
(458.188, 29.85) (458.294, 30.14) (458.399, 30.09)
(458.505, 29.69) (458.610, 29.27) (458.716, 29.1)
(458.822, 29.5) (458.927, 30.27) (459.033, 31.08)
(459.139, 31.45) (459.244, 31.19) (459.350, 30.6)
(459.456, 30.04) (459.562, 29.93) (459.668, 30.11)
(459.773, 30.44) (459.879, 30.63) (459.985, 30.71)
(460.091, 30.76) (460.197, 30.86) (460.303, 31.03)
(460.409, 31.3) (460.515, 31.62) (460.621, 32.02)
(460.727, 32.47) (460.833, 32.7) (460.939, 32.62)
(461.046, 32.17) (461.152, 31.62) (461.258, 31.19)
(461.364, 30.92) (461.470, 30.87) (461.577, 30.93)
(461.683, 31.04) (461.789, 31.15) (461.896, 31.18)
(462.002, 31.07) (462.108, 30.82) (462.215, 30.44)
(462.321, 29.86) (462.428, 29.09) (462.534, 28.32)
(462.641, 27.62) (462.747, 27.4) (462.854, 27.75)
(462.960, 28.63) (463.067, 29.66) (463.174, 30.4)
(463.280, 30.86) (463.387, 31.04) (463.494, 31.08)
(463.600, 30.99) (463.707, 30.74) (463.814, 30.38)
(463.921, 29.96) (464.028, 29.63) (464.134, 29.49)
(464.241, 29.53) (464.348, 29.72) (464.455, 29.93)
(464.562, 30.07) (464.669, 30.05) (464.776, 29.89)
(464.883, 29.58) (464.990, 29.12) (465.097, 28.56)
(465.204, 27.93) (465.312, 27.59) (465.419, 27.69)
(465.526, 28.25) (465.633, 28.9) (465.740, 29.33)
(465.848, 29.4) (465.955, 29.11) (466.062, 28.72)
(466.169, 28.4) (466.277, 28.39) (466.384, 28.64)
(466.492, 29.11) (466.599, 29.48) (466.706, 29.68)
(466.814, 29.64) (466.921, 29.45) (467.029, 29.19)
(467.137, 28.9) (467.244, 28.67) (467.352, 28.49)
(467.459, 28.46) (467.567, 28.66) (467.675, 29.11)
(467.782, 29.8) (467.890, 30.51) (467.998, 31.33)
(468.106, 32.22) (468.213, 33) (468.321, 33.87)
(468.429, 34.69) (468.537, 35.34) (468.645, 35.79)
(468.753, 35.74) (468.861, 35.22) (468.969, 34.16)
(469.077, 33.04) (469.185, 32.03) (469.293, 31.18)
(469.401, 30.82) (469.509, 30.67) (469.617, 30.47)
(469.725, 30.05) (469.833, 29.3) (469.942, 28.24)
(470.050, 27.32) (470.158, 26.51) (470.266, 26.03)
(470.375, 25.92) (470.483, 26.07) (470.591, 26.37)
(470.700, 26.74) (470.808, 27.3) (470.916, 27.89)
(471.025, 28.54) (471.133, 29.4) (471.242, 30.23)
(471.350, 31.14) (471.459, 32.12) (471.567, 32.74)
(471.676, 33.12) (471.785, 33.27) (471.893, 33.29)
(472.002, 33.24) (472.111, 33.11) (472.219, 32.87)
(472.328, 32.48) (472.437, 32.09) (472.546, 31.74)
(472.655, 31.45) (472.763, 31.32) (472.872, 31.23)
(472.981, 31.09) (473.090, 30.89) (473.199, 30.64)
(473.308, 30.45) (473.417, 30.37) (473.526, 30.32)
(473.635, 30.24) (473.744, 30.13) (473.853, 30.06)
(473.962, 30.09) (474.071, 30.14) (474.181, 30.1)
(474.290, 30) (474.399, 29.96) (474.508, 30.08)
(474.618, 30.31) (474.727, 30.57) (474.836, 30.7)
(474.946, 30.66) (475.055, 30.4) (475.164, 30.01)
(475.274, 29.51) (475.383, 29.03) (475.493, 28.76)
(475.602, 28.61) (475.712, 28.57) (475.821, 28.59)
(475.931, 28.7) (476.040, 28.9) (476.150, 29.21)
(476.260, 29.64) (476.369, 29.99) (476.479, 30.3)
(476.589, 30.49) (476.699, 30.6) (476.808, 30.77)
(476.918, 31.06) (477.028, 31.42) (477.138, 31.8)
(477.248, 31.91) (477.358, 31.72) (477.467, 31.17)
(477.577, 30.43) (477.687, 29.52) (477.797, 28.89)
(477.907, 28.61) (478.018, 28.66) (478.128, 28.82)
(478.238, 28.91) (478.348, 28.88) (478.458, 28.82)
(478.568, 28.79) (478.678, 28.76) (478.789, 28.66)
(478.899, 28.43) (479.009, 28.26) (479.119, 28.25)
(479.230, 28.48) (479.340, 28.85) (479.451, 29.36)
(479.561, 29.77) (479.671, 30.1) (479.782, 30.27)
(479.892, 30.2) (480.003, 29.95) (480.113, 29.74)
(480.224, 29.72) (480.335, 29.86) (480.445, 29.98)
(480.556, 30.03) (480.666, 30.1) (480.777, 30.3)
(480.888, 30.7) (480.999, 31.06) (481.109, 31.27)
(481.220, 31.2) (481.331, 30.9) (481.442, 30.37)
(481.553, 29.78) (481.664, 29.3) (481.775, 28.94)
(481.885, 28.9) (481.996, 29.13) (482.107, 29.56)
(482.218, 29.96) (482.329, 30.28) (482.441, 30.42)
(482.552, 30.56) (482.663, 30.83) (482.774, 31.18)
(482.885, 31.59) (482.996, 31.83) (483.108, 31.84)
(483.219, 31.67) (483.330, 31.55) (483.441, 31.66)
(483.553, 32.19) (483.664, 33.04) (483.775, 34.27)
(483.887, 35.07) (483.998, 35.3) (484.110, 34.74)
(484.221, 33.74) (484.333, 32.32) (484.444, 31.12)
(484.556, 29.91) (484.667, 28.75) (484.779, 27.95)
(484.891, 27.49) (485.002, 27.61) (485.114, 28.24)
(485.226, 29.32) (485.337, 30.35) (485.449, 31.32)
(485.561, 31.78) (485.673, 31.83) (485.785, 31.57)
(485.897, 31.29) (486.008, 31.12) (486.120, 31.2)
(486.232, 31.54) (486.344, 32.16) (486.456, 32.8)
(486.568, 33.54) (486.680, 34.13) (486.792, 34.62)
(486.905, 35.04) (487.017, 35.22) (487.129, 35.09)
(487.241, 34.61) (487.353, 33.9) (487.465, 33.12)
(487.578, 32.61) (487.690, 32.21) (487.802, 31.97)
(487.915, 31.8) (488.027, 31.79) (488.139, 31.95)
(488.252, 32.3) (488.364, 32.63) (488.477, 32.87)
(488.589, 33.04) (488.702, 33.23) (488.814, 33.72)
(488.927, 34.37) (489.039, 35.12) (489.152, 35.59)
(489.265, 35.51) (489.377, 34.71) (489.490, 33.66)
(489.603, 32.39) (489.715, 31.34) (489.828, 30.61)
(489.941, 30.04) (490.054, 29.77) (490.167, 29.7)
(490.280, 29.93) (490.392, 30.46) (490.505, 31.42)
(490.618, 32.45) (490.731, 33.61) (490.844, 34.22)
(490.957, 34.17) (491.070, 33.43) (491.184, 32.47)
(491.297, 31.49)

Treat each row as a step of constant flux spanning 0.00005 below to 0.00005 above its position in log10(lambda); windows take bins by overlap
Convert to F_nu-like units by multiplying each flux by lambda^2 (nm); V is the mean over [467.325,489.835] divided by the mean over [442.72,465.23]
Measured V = 1.5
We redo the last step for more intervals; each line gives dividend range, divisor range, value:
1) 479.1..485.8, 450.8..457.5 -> 1.97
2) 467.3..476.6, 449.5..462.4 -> 1.45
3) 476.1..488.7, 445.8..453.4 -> 1.96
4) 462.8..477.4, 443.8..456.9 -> 1.86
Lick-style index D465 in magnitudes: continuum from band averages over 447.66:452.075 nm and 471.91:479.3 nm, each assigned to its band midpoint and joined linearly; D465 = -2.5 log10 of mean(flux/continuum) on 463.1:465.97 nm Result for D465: -0.20 mag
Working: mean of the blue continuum 17.3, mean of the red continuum 30.1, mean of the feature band 29.6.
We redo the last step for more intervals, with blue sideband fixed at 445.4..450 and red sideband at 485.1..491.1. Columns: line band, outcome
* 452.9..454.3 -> 0.031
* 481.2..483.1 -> 0.016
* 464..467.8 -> -0.132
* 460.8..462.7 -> -0.247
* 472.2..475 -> -0.097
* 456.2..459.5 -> -0.205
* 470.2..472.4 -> -0.101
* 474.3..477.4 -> -0.047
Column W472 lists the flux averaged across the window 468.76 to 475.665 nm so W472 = 30.4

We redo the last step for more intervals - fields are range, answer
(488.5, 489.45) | 34.4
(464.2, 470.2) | 30.2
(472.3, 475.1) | 30.7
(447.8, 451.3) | 18.4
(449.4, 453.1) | 15.4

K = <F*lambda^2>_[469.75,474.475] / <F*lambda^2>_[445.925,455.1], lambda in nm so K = 1.8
